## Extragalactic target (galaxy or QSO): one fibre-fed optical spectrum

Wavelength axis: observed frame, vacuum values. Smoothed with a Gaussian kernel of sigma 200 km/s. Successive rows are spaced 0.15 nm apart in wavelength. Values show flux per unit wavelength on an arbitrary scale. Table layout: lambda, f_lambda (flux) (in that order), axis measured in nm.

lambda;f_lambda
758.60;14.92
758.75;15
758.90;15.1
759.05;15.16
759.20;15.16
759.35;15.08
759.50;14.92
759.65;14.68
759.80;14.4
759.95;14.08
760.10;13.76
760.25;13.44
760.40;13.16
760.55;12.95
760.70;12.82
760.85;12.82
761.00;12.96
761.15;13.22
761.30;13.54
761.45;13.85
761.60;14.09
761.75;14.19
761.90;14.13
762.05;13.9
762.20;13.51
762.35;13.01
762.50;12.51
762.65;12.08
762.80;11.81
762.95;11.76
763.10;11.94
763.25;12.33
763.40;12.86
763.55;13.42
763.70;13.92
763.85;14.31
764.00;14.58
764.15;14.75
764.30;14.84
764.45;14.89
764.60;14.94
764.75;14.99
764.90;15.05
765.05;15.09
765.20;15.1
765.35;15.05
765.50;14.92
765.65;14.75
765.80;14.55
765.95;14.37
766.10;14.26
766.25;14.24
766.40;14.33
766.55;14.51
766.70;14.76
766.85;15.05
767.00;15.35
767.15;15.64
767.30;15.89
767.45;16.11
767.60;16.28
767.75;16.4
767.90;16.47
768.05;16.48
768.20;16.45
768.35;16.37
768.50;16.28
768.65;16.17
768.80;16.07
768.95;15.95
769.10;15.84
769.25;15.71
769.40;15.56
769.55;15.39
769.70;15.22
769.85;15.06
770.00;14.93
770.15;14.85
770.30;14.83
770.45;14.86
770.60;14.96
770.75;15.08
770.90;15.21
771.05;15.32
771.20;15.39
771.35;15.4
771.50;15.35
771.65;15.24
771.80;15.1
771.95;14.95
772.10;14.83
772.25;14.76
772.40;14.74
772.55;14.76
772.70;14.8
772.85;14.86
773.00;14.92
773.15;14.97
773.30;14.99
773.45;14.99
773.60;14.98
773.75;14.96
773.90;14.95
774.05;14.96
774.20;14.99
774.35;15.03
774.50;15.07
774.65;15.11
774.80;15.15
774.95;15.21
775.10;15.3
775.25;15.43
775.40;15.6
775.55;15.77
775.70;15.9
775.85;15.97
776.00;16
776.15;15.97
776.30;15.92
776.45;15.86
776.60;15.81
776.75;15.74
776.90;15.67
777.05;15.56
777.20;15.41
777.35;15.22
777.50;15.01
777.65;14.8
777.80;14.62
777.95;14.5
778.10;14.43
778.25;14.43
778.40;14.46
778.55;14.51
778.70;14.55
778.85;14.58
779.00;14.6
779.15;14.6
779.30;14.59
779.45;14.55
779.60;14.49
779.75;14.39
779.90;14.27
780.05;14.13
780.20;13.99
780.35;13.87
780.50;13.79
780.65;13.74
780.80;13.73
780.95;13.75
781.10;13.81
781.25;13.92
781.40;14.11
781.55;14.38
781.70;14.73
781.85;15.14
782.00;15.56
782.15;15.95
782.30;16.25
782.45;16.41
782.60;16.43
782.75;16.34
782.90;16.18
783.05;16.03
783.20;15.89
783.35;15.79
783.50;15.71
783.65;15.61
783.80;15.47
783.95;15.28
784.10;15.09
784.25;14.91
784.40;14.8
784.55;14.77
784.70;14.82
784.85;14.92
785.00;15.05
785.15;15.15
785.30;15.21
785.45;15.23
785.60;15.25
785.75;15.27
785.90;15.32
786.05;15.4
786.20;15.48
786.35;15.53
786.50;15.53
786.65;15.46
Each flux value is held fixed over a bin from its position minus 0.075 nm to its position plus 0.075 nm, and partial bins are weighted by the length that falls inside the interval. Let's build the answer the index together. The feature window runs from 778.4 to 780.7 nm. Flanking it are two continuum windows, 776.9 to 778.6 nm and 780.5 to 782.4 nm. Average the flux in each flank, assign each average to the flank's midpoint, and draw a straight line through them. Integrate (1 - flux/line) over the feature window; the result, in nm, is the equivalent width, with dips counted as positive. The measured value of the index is 0.063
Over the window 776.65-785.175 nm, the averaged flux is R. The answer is 14.9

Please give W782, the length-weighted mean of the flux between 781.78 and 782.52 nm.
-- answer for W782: 15.9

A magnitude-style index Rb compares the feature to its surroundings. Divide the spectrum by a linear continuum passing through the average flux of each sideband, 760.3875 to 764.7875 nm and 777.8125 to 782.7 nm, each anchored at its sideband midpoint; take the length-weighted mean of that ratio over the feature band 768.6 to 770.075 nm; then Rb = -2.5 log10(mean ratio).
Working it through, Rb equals -0.125 mag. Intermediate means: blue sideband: 13.5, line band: 15.6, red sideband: 14.6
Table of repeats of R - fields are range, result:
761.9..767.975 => 14.4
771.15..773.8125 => 15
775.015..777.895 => 15.5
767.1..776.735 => 15.4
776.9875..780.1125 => 14.7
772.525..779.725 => 15.1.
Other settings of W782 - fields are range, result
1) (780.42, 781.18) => 13.8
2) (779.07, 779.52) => 14.6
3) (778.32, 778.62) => 14.5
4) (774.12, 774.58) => 15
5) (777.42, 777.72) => 14.9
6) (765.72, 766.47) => 14.4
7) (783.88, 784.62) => 15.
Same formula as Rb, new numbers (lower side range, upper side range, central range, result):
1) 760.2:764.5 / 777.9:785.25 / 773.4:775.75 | -0.07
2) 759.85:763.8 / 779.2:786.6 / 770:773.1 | -0.07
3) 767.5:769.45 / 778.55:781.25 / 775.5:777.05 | -0.07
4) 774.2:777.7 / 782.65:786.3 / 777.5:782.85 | 0.06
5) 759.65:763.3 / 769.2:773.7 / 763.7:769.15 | -0.08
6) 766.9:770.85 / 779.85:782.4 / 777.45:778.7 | 0.01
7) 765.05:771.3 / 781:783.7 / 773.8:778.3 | 0.01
